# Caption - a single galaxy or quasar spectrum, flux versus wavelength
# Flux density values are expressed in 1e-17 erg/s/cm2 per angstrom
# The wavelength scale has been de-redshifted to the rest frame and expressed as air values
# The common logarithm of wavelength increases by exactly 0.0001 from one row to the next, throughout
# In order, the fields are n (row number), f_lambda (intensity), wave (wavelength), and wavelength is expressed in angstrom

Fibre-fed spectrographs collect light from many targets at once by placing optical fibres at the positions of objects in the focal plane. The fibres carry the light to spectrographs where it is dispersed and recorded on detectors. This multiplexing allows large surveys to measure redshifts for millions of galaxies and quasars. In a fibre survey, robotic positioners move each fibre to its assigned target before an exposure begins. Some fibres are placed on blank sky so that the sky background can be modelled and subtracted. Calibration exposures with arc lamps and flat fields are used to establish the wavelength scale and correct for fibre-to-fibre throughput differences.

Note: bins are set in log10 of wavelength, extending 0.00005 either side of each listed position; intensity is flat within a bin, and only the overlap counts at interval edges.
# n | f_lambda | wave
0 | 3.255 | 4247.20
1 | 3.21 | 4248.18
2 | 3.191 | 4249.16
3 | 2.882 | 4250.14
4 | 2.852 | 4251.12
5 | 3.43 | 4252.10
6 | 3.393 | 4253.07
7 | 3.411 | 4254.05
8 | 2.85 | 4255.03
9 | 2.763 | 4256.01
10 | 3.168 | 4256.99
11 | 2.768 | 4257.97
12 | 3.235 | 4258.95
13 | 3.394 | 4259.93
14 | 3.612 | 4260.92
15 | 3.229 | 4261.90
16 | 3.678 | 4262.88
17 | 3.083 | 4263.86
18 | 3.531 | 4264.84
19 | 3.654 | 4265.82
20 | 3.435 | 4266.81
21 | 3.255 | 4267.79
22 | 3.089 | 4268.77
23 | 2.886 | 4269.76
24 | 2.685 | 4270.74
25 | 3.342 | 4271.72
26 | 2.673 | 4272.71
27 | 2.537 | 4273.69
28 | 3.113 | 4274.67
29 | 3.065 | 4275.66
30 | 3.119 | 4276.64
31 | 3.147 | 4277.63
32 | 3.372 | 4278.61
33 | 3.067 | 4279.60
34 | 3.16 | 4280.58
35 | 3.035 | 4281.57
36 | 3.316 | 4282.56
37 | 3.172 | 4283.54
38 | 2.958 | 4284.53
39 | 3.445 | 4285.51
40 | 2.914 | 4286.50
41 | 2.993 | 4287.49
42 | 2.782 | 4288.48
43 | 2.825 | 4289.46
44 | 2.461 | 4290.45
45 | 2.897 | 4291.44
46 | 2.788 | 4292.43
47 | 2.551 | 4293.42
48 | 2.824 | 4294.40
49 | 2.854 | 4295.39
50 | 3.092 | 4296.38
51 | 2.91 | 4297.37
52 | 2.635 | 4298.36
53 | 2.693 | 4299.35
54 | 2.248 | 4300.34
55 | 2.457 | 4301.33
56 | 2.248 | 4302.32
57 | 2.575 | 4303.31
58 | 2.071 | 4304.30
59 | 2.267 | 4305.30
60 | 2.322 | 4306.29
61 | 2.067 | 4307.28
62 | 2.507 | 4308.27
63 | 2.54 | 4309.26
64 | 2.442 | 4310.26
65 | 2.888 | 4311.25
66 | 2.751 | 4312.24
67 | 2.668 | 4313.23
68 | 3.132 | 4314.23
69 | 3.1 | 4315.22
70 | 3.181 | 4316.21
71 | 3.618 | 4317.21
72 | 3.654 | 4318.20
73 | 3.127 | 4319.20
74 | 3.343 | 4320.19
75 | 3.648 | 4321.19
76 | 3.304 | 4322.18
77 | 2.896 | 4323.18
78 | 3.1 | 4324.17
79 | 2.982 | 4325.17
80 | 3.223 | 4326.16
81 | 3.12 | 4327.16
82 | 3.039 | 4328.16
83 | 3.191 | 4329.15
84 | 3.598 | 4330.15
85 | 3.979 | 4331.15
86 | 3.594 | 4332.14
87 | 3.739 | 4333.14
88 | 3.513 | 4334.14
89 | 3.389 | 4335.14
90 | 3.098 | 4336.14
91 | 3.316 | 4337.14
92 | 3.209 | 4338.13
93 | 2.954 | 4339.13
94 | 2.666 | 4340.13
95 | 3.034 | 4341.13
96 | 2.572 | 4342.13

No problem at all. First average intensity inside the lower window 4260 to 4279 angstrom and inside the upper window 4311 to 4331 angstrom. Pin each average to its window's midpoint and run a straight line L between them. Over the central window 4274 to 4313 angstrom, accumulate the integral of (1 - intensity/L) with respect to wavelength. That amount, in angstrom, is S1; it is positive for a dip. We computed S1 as 5.0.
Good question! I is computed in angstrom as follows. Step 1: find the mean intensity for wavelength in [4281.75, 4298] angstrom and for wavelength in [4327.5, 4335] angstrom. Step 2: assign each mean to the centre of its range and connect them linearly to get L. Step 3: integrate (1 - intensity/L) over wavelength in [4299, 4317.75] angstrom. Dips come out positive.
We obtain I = 3.3 angstrom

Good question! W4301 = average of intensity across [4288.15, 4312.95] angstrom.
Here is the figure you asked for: 2.59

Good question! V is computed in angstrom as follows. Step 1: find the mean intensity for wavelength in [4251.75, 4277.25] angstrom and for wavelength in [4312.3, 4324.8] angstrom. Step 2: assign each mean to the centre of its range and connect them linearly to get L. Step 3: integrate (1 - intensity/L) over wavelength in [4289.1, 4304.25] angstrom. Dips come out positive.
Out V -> 2.6 angstrom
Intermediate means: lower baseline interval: 3.17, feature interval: 2.65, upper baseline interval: 3.21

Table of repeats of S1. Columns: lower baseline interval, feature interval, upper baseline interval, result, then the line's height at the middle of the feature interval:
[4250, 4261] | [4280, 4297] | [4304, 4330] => 0.5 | 3.03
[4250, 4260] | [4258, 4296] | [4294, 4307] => -3.3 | 2.83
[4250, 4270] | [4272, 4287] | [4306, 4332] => 0.5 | 3.18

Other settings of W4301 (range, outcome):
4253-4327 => 2.97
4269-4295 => 2.97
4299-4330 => 2.86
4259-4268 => 3.42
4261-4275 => 3.17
